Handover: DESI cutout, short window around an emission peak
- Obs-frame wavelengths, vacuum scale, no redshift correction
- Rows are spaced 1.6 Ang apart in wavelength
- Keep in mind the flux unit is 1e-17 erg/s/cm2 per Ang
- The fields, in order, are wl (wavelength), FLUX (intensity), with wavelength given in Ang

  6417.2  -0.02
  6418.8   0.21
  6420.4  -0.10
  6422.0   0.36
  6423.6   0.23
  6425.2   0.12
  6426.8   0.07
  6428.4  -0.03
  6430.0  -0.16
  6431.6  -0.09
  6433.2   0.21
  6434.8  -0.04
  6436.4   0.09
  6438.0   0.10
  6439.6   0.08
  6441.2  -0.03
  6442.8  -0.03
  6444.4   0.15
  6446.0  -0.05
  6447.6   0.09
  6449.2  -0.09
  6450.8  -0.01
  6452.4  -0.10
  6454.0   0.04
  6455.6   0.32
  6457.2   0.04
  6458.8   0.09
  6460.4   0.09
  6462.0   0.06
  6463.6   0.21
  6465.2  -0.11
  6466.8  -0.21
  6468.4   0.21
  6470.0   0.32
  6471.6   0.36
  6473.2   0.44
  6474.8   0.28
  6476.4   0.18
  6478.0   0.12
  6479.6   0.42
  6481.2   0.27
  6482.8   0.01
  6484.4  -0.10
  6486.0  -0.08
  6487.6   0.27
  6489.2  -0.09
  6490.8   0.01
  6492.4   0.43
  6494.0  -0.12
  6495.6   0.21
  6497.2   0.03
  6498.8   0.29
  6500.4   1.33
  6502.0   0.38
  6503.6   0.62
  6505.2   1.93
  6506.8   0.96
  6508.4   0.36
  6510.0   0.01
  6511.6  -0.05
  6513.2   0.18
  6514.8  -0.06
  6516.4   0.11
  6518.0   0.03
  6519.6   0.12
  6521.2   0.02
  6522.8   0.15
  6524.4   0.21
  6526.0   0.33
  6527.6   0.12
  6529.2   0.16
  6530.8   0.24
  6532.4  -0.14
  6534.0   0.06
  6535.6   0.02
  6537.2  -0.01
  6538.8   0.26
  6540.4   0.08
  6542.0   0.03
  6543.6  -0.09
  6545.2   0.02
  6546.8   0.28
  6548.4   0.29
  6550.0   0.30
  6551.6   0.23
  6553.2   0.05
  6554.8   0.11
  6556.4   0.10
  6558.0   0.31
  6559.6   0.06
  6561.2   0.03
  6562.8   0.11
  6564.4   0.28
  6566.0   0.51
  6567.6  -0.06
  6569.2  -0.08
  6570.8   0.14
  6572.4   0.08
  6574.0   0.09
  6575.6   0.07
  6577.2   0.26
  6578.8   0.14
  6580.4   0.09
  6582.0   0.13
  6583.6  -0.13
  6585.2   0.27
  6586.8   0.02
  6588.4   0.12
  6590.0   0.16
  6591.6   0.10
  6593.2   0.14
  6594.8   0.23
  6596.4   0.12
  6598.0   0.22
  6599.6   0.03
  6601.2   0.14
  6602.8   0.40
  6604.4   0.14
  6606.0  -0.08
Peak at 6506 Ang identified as [O II] 3727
